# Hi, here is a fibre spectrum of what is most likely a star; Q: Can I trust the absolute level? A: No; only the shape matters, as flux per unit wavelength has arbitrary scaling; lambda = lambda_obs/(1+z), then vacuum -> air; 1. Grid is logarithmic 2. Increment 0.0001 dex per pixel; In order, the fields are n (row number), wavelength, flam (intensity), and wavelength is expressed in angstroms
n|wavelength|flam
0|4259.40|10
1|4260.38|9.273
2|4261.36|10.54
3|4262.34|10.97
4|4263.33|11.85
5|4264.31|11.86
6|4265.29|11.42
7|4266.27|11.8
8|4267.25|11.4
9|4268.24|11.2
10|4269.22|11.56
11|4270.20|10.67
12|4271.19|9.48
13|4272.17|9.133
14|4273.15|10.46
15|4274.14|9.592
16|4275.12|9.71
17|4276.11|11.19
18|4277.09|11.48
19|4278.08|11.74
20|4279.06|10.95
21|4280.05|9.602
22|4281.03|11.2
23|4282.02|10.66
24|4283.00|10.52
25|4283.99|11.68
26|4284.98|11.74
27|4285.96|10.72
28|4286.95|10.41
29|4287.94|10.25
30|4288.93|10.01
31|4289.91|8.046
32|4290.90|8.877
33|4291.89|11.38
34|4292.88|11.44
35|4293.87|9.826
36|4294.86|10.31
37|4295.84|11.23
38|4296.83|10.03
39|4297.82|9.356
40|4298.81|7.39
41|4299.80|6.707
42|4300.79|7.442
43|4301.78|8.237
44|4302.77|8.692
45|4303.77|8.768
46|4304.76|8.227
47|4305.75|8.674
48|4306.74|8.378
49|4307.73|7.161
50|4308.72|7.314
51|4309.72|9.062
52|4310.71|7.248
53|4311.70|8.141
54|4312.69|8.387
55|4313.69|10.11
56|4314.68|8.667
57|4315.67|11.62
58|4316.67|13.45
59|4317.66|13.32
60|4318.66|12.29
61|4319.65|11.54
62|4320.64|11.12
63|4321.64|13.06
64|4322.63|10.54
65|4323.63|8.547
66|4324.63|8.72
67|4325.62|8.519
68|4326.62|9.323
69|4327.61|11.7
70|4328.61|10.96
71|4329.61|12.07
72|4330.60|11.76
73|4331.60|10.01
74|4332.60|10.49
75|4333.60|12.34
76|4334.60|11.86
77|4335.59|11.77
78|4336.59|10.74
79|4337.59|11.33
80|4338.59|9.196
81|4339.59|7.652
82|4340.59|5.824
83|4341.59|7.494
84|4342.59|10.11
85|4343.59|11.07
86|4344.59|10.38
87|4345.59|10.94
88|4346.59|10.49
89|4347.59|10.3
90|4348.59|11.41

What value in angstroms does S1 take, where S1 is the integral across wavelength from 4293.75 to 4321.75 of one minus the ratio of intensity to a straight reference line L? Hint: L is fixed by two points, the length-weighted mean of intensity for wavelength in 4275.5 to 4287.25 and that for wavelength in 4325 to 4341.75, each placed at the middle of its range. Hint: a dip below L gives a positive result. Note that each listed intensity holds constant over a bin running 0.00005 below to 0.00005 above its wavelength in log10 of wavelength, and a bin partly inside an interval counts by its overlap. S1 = 3.0 angstroms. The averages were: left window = 11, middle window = 9.46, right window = 10.2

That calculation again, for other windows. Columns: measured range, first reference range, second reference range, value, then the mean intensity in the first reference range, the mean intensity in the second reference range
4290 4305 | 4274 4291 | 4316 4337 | 2.17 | 10.5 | 11.2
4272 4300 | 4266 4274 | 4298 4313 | -2.38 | 10.6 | 8.01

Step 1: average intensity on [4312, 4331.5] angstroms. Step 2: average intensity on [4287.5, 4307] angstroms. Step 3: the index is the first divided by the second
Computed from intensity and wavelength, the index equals 1.18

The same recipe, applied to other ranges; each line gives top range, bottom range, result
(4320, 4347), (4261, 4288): 0.95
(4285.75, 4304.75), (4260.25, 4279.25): 0.86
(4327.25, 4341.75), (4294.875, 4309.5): 1.23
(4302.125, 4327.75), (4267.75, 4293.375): 0.92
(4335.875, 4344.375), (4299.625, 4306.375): 1.13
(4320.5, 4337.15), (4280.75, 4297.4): 1.03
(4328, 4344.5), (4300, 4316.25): 1.21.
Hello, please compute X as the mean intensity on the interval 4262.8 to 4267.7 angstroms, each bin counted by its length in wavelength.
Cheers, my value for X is 11.7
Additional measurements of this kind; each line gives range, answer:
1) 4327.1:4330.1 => 11.6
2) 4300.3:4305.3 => 8.27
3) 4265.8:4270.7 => 11.3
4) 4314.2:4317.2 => 11.3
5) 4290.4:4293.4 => 10.5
